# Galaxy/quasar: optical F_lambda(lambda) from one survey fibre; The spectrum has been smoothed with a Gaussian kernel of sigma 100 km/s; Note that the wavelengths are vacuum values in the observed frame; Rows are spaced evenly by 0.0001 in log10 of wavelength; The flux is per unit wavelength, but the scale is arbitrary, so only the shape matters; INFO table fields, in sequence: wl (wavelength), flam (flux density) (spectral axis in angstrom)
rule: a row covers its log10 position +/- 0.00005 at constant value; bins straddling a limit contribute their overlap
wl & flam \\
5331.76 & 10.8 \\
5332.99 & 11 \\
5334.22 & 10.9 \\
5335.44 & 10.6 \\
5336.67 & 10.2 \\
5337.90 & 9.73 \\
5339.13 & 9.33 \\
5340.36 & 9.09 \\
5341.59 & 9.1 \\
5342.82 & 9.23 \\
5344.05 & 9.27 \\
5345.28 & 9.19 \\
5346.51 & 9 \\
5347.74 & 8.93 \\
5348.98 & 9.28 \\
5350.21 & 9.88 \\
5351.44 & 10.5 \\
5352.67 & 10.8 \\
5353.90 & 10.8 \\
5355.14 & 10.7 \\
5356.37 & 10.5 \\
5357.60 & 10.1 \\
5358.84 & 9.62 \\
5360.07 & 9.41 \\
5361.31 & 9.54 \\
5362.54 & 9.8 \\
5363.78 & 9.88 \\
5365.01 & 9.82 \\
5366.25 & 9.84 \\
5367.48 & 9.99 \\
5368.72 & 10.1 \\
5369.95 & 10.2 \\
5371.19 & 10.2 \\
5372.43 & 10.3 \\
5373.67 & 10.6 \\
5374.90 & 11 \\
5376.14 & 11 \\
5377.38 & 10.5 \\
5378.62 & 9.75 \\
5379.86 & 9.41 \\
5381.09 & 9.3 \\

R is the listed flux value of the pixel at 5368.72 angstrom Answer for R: 10.1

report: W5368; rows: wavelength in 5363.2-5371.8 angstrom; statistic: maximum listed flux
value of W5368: 10.2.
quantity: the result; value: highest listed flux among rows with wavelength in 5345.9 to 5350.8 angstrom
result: 9.88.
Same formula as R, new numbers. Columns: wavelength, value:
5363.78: 9.88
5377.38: 10.5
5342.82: 9.23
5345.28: 9.19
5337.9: 9.73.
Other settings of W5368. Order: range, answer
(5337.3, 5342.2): 9.73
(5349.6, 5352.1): 10.5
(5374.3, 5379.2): 11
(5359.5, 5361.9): 9.54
